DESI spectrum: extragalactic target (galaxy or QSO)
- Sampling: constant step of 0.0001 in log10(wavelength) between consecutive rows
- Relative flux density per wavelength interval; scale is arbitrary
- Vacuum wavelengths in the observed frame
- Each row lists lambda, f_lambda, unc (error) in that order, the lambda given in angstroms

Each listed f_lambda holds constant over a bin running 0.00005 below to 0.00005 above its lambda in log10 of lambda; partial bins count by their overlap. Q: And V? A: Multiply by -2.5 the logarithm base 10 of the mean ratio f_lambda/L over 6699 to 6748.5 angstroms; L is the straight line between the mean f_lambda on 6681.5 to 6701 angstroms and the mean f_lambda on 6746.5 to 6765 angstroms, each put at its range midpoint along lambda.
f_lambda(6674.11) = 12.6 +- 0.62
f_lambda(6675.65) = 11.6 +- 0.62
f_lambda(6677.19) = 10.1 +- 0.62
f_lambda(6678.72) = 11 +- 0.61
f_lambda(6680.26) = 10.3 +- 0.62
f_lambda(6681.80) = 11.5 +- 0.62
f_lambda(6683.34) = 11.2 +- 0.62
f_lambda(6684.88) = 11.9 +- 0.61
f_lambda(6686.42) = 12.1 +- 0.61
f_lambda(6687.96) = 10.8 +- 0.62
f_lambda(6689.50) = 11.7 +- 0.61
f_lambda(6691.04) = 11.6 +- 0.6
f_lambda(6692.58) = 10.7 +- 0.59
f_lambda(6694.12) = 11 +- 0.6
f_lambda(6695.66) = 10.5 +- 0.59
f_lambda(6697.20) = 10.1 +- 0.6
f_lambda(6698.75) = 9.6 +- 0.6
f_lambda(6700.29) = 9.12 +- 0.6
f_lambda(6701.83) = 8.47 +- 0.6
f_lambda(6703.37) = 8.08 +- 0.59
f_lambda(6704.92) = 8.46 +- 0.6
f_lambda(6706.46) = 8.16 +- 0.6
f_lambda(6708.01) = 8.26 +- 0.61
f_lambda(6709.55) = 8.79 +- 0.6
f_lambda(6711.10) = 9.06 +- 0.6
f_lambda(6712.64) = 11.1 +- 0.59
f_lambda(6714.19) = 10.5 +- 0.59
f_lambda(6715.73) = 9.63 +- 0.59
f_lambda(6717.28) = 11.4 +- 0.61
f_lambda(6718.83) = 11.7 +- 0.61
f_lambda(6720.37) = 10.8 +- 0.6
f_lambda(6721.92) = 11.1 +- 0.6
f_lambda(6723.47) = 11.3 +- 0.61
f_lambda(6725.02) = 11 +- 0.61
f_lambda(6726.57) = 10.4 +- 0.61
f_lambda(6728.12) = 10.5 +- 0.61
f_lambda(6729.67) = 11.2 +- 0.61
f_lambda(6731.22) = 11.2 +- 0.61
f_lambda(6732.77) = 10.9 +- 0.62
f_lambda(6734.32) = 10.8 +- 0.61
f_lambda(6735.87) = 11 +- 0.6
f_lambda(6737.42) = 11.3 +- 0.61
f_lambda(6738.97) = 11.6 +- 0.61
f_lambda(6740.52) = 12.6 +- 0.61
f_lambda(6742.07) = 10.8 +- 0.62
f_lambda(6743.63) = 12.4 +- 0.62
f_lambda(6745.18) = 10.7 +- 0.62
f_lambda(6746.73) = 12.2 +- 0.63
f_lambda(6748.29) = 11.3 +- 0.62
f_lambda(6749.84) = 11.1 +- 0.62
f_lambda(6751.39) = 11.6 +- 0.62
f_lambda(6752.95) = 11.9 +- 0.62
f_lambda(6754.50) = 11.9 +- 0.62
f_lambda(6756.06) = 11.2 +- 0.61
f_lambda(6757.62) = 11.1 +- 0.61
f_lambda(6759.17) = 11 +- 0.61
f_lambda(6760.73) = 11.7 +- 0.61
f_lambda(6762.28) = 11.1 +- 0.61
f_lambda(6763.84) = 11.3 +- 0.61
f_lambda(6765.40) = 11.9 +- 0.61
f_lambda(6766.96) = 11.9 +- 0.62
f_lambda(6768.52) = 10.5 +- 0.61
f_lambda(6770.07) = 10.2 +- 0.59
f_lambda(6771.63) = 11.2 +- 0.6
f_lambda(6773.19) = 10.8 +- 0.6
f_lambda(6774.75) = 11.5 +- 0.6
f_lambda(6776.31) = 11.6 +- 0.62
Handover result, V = 0.07 mag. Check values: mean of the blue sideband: 10.9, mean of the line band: 10.5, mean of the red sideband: 11.4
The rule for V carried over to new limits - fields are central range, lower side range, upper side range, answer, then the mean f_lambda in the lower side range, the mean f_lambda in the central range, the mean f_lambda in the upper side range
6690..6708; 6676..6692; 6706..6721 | 0.11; 11.2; 9.59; 9.97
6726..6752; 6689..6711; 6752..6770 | -0.06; 9.57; 11.3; 11.4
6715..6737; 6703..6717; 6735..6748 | -0.05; 9.22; 10.9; 11.6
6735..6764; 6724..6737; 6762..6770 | -0.04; 10.9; 11.5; 11.3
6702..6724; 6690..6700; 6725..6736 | 0.09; 10.5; 9.83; 10.9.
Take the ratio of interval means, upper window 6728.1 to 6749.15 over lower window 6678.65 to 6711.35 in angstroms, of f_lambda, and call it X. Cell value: 1.12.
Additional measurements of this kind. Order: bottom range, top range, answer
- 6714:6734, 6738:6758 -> 1.06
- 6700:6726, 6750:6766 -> 1.16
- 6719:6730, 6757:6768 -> 1.04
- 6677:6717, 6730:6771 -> 1.12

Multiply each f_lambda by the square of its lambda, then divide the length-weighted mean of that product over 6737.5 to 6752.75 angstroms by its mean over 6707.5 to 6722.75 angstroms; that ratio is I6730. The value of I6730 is 1.14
